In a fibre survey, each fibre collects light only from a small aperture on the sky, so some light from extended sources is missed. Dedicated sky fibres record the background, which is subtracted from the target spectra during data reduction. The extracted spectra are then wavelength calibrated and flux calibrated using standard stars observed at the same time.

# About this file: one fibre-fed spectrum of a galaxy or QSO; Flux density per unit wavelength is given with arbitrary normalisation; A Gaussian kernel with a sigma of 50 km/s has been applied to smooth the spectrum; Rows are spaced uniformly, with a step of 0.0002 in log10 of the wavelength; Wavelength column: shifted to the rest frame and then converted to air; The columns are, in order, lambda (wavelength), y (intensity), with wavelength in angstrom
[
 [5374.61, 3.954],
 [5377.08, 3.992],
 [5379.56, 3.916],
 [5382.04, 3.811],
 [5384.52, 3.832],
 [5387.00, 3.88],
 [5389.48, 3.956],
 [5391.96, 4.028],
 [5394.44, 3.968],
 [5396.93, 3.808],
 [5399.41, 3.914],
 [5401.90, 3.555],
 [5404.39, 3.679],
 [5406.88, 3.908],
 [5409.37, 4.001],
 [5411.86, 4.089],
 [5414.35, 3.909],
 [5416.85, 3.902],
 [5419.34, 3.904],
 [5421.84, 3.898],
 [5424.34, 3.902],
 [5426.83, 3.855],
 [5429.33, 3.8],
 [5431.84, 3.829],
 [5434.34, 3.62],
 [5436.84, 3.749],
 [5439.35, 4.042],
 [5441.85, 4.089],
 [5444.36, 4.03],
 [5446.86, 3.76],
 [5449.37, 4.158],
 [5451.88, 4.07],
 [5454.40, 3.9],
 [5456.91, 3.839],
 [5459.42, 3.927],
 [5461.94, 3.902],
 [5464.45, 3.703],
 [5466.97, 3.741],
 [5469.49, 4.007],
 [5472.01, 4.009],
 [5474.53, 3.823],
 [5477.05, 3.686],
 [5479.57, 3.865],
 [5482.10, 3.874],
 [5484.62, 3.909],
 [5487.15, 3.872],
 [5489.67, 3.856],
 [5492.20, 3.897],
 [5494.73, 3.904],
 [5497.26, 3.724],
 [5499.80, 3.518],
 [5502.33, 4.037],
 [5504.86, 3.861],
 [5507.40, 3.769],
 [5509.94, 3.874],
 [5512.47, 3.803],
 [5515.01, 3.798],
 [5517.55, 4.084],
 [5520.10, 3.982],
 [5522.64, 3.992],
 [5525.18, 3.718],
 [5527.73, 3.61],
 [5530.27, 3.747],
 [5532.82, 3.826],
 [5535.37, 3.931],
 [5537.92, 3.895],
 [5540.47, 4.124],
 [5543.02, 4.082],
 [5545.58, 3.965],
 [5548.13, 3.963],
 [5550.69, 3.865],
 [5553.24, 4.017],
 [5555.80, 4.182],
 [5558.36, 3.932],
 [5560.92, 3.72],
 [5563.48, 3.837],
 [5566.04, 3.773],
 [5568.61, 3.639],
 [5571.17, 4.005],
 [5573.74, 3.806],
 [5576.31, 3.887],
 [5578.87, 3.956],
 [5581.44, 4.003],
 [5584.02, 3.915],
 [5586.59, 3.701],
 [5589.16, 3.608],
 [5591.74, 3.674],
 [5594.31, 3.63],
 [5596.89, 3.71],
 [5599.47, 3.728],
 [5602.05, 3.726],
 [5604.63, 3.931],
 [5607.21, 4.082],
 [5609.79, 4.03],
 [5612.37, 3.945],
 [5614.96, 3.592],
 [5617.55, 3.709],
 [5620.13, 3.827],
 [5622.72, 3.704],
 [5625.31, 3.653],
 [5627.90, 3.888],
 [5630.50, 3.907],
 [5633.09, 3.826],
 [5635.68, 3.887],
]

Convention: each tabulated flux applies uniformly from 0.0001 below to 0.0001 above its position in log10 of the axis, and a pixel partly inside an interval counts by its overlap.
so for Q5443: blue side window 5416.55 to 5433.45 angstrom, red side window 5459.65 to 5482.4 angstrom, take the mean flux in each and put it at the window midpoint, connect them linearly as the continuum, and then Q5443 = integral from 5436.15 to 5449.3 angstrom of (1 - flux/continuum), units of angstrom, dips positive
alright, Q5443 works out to -0.4 angstrom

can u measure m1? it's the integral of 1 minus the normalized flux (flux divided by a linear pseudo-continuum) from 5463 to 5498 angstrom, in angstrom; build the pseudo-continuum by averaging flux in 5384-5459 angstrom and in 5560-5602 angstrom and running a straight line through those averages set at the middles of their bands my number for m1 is 0.05 angstrom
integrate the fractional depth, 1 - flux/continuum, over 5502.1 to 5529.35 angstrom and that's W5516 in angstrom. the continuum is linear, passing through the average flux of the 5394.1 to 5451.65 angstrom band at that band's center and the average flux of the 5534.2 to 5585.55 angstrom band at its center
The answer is 0.4 angstrom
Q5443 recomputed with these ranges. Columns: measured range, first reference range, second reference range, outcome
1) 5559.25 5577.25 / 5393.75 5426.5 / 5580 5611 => 0.0 angstrom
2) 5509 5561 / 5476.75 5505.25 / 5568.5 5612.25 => -1.1 angstrom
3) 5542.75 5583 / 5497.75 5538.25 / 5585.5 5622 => -1.1 angstrom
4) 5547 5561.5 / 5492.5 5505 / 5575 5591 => -0.5 angstrom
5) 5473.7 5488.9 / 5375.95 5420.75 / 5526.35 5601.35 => 0.1 angstrom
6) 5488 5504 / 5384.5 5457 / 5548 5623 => 0.2 angstrom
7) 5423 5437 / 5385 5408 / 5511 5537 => 0.2 angstrom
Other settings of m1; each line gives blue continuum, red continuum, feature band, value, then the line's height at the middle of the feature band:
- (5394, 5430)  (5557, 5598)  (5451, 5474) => -0.3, 3.85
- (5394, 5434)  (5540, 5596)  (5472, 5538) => 0.4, 3.87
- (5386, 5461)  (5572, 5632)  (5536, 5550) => -0.6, 3.84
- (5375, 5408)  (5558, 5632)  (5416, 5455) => -0.5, 3.85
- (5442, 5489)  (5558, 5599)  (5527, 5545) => -0.3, 3.83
